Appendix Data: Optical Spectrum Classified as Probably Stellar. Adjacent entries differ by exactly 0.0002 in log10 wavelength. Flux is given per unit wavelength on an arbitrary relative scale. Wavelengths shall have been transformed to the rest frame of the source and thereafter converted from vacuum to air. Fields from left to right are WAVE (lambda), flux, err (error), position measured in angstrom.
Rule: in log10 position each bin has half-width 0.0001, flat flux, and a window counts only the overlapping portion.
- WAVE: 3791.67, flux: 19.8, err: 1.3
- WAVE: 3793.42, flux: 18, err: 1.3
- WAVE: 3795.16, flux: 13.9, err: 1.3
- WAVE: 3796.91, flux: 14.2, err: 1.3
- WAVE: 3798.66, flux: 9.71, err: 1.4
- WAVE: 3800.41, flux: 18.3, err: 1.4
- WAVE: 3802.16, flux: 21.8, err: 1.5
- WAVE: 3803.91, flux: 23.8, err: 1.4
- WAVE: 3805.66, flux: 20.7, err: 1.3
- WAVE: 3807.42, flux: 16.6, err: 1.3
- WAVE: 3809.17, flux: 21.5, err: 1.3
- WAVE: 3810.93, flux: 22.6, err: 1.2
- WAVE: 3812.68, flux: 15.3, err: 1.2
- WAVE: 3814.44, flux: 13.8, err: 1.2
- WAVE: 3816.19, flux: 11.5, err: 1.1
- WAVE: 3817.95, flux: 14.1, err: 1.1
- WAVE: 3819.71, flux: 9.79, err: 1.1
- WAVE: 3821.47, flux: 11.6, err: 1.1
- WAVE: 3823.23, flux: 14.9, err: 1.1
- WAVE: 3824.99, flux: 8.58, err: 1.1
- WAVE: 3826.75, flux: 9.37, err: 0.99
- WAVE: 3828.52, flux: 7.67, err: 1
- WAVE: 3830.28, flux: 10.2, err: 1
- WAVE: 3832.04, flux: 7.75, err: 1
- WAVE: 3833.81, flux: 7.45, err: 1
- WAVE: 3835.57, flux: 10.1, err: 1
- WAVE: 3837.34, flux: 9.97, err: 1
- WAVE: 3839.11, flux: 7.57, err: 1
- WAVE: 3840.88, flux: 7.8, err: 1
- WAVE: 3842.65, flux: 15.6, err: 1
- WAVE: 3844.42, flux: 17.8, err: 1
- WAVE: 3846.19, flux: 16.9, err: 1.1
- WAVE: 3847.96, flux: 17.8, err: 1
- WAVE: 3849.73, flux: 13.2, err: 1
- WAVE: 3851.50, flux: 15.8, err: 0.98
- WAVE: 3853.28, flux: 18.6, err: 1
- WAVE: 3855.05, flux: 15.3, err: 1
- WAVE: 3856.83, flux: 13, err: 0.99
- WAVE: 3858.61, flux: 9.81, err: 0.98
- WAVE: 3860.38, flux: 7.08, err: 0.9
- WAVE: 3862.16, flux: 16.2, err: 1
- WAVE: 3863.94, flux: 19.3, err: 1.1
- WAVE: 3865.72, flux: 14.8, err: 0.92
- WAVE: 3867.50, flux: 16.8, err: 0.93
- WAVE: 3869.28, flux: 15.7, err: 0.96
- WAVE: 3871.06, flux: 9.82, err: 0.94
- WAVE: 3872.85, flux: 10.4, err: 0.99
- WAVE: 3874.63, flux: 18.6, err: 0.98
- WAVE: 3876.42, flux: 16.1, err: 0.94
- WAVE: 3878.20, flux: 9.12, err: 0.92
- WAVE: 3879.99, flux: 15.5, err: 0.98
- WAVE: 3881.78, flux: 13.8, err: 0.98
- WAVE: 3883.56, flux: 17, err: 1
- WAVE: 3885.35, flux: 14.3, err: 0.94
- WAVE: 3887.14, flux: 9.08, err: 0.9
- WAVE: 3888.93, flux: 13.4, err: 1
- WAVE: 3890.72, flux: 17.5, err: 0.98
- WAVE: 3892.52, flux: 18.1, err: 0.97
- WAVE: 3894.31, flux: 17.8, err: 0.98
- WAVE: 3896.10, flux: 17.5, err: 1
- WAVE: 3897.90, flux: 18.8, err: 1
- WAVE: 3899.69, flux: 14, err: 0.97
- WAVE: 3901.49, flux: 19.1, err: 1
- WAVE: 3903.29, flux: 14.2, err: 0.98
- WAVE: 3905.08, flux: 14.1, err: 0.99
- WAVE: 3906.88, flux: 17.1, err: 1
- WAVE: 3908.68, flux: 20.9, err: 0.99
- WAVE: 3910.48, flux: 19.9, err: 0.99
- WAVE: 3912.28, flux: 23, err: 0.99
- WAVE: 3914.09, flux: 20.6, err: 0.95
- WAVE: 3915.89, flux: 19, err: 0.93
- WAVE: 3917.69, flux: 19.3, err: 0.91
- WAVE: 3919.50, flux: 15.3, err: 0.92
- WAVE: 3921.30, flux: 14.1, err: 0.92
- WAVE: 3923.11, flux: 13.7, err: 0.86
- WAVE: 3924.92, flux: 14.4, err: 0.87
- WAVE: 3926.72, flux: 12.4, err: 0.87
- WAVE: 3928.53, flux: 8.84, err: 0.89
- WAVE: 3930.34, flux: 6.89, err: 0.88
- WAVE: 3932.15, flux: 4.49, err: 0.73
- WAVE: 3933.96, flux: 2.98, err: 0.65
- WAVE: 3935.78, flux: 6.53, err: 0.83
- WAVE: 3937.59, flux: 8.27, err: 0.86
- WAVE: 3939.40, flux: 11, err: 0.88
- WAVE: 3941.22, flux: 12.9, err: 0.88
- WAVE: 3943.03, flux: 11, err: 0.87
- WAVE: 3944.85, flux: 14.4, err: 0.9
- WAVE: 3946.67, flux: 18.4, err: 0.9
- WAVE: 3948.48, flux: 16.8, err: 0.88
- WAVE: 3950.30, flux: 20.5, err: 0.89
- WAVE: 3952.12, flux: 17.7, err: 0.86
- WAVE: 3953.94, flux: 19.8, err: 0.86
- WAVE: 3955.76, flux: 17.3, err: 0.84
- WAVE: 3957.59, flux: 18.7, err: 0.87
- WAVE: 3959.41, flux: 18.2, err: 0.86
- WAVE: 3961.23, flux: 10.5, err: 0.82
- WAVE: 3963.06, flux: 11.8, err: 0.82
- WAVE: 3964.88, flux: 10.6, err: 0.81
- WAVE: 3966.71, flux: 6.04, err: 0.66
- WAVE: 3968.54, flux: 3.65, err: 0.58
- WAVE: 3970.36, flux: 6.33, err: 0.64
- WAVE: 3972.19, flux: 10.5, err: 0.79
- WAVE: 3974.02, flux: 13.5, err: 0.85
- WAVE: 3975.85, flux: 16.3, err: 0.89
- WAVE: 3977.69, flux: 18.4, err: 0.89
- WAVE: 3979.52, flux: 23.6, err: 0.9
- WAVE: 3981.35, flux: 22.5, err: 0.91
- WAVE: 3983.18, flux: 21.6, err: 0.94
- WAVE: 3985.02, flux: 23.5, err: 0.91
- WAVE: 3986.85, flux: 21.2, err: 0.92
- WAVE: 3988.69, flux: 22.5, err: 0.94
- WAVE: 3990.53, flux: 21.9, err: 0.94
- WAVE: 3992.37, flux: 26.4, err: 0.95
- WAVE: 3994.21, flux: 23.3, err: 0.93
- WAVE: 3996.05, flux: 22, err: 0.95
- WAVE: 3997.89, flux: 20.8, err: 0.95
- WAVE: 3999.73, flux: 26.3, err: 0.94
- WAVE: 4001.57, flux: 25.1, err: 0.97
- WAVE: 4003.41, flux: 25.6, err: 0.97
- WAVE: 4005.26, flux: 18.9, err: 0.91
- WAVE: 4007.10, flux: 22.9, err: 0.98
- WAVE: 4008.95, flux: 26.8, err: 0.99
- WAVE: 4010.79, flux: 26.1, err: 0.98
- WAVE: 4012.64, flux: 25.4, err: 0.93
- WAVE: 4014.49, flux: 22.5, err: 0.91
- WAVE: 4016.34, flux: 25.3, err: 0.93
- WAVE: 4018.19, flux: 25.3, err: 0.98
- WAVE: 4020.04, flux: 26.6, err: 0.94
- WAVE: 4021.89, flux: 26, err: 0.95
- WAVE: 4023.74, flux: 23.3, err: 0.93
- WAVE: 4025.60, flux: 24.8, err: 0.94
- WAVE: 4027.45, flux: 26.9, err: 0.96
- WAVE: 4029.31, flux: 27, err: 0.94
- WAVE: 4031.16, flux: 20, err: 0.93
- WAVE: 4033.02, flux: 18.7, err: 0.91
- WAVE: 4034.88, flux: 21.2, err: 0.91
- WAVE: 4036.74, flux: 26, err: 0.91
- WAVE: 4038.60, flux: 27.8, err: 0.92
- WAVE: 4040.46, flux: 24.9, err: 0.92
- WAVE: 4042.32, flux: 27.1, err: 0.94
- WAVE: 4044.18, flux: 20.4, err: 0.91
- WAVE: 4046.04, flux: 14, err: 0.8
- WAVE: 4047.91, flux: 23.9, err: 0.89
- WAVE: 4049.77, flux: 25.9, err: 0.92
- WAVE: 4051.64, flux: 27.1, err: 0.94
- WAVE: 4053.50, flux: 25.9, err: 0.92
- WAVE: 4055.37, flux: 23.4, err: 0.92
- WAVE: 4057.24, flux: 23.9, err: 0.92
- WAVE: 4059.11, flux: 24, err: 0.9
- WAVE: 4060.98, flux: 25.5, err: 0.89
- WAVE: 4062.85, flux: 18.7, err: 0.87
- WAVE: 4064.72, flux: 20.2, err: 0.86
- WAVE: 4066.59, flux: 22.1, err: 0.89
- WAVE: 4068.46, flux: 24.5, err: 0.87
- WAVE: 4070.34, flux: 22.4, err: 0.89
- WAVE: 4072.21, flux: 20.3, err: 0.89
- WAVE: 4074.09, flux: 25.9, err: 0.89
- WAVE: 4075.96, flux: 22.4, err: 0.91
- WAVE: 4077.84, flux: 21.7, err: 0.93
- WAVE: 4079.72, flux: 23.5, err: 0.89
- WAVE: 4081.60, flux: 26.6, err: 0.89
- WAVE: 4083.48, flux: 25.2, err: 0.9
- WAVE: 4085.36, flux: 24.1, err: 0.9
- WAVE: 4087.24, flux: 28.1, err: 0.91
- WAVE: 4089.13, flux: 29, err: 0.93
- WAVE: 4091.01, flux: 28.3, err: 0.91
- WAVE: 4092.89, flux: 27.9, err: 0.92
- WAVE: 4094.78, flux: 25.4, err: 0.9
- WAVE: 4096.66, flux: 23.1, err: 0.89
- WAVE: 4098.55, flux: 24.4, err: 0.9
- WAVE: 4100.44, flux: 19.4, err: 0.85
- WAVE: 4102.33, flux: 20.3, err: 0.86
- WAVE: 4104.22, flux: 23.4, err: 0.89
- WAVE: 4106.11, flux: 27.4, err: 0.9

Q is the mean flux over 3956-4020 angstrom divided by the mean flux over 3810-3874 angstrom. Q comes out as 1.52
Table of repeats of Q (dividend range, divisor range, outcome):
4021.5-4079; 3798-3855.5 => 1.67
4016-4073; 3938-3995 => 1.44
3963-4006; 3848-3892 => 1.30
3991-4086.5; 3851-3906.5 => 1.60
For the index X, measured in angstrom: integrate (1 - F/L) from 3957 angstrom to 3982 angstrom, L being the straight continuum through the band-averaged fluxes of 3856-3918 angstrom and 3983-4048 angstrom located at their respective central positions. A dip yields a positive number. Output 8.9 angstrom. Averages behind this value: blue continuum 15.7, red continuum 23.7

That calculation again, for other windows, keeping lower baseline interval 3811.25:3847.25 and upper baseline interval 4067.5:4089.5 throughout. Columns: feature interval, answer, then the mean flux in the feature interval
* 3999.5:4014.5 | -2.7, 24.4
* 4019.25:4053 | -2.8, 24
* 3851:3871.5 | -1.9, 14.4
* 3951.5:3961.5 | 0.4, 17.4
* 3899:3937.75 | 4.4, 14.1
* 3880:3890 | 0.5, 13.8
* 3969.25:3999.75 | -0.2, 19.8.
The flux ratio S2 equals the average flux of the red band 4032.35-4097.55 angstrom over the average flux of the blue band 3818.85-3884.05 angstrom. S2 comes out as 1.9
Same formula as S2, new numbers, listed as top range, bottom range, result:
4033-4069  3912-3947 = 1.86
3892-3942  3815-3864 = 1.18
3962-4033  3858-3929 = 1.34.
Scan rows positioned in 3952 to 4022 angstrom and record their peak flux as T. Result 26.8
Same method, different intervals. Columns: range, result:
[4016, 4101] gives 29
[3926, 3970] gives 20.5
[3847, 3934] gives 23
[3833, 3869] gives 19.3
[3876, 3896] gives 18.1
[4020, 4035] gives 27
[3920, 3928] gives 14.4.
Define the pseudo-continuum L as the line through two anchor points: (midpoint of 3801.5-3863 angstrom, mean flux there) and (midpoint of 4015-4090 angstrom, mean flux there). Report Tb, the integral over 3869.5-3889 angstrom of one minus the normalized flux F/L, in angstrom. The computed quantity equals 3.0 angstrom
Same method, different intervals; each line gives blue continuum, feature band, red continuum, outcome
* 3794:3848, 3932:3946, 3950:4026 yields 6.8 angstrom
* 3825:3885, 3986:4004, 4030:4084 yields -3.0 angstrom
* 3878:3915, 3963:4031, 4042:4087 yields -0.7 angstrom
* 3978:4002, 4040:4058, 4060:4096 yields 0.2 angstrom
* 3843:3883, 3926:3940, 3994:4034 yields 8.4 angstrom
